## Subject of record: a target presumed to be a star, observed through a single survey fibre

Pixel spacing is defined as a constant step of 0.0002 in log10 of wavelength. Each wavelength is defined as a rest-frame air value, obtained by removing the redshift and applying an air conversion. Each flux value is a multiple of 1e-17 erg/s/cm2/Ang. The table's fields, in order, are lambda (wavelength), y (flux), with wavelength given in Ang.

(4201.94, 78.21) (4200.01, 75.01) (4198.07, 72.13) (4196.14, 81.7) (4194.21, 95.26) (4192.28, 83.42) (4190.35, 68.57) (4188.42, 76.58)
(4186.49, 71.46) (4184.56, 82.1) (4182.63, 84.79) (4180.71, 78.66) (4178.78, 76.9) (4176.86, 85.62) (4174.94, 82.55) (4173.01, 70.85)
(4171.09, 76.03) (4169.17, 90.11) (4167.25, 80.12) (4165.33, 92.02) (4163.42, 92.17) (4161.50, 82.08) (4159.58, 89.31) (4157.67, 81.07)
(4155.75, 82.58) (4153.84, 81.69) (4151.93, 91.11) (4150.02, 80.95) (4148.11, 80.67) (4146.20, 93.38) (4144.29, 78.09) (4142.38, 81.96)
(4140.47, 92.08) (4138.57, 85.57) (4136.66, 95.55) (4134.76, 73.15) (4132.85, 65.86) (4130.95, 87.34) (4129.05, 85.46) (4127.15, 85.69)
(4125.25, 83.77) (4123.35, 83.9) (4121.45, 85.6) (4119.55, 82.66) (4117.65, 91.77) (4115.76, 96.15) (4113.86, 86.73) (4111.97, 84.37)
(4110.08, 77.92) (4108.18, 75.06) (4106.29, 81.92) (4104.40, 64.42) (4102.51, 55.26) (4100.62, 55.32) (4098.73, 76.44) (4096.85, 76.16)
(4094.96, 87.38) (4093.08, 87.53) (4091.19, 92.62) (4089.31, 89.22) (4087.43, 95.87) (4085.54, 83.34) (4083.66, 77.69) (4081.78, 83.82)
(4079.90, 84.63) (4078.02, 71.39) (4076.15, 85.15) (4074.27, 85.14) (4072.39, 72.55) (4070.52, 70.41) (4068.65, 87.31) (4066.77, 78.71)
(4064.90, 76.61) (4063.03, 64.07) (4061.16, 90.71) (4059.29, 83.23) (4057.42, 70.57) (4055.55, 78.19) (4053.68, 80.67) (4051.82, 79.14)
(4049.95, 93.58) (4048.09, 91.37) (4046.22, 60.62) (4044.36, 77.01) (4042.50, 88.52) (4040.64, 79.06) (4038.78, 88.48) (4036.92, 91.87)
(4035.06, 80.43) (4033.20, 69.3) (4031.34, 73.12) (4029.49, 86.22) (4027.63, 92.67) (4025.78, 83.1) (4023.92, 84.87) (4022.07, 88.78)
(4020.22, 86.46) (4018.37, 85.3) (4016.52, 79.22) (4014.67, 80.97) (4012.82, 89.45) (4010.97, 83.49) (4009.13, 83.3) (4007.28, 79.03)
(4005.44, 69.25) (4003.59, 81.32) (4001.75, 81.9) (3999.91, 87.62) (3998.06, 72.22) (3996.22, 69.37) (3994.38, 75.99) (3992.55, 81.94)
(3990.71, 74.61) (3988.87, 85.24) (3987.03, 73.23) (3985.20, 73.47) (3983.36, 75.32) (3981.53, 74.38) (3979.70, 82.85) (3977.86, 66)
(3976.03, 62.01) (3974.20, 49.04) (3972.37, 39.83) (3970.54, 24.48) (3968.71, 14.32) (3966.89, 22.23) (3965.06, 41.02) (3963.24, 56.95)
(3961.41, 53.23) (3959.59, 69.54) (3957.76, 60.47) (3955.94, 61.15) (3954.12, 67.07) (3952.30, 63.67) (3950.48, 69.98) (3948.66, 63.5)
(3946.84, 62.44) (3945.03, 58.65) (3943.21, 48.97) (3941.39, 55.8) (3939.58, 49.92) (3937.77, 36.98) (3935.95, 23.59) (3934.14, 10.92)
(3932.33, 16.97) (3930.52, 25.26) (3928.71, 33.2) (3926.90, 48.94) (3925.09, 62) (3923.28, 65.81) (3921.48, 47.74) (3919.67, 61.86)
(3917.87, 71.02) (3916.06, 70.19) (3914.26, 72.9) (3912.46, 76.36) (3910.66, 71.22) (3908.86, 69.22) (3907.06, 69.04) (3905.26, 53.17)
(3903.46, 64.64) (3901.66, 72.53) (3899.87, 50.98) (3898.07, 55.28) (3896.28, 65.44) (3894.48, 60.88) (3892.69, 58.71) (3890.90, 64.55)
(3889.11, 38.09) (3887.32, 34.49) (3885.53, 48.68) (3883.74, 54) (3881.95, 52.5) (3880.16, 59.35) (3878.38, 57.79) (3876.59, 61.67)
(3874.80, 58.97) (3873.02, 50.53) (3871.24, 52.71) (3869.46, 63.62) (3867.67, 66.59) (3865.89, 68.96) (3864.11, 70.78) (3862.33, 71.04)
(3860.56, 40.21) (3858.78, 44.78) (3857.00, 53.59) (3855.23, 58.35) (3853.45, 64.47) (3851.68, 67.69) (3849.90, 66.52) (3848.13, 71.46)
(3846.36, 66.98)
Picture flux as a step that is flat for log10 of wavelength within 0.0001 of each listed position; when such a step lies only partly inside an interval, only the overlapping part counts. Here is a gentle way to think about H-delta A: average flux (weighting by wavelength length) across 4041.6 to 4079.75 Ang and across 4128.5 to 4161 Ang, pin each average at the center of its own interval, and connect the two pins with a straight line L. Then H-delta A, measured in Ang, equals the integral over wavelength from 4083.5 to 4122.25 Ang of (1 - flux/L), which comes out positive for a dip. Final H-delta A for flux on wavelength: 0.2 Ang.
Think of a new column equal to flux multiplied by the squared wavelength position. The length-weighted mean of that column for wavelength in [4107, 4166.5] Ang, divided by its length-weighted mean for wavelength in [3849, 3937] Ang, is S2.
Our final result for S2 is 1.7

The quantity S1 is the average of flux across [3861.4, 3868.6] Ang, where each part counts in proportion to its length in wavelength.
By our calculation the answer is 69.1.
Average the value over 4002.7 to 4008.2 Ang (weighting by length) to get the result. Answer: 76.5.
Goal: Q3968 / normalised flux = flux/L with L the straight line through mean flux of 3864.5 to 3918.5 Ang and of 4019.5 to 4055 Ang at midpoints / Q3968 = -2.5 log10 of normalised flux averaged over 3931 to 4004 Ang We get 0.24 mag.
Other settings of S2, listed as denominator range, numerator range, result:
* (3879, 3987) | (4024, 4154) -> 1.61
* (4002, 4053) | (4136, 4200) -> 1.07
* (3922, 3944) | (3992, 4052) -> 2.14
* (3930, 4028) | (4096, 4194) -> 1.38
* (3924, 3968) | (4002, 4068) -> 1.76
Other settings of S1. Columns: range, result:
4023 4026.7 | 83.8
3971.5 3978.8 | 54.3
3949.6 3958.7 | 64.4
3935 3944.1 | 42.9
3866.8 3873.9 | 58.3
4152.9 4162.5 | 83.3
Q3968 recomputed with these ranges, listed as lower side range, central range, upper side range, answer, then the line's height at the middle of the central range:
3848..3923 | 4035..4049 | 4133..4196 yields -0.13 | 72.9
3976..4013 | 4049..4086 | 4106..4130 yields 0.03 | 81.7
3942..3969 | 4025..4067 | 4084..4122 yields -0.14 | 71.1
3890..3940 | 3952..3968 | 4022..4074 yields 0.17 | 63.4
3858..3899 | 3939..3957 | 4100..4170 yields 0.06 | 63.6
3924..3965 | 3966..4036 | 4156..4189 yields -0.24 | 57.8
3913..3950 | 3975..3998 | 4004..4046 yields -0.08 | 68.9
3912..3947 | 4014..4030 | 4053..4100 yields -0.23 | 69.3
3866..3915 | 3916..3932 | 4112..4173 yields 0.21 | 62.9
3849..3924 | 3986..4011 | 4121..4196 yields -0.13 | 69.5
